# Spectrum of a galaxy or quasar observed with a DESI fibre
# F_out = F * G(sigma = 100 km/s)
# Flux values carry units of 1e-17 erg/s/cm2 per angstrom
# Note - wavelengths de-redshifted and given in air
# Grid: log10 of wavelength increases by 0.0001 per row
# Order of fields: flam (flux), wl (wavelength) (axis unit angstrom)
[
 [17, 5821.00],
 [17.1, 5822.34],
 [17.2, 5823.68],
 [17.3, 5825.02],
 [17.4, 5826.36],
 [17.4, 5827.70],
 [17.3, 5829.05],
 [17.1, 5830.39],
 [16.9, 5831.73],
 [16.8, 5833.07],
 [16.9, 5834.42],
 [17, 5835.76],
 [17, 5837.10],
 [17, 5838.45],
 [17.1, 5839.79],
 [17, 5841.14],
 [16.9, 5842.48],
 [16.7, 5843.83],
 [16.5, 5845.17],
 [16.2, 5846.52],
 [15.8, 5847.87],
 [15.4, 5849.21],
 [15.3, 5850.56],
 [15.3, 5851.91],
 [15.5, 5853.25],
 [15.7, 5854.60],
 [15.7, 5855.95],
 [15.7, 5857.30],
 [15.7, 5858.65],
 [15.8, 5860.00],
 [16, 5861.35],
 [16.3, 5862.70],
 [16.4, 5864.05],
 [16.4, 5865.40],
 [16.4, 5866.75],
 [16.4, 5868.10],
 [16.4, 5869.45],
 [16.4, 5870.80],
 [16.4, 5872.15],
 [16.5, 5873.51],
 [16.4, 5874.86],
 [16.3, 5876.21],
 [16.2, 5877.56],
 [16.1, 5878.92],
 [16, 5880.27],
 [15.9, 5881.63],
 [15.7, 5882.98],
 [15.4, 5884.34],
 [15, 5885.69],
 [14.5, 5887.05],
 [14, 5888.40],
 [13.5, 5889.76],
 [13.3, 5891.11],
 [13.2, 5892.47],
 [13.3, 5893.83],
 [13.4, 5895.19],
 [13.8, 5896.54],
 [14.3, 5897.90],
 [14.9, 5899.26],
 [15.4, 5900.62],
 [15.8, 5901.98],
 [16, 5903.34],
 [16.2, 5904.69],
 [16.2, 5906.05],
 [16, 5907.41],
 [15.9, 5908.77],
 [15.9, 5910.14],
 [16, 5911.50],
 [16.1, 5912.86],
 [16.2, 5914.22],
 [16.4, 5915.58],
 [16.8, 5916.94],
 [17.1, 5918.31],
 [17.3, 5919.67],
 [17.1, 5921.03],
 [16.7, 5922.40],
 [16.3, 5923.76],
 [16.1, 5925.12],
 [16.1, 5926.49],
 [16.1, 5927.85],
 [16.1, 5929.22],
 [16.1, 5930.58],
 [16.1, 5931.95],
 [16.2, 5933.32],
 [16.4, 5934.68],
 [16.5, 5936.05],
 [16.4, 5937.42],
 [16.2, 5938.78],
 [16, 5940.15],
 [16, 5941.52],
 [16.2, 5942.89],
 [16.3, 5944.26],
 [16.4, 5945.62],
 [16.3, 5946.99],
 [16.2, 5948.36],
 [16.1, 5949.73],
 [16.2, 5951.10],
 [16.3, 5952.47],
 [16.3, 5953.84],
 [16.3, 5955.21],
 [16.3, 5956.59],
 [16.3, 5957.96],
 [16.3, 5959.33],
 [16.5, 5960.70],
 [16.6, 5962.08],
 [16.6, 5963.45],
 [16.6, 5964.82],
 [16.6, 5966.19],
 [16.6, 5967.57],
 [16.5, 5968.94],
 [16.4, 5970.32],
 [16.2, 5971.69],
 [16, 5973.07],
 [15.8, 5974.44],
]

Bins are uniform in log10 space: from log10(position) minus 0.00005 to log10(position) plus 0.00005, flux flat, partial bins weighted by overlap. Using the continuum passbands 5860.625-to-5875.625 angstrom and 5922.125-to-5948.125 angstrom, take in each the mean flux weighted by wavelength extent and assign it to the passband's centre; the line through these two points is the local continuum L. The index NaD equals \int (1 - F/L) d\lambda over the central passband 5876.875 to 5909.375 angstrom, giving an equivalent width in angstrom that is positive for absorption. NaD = 2.6 angstrom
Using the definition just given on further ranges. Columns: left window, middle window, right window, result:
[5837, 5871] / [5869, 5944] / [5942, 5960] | 2.1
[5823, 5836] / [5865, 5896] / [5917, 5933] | 2.7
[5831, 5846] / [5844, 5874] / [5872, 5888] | 0.6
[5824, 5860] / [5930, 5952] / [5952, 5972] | 0.3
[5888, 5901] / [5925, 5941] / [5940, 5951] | -0.6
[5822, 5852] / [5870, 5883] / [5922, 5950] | 0.3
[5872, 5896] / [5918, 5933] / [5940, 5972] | -0.6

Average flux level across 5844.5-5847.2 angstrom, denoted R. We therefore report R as 16.3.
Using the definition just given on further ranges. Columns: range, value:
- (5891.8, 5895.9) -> 13.3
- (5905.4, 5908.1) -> 16.1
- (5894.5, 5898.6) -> 13.8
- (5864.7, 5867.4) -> 16.4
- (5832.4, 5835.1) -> 16.8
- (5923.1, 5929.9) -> 16.1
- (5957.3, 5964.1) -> 16.5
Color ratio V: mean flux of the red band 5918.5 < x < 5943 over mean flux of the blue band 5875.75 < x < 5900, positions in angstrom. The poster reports 1.11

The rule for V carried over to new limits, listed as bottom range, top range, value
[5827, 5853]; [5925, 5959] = 0.98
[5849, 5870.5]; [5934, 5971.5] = 1.03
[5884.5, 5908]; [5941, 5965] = 1.11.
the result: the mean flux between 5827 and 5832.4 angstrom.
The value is 17.2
